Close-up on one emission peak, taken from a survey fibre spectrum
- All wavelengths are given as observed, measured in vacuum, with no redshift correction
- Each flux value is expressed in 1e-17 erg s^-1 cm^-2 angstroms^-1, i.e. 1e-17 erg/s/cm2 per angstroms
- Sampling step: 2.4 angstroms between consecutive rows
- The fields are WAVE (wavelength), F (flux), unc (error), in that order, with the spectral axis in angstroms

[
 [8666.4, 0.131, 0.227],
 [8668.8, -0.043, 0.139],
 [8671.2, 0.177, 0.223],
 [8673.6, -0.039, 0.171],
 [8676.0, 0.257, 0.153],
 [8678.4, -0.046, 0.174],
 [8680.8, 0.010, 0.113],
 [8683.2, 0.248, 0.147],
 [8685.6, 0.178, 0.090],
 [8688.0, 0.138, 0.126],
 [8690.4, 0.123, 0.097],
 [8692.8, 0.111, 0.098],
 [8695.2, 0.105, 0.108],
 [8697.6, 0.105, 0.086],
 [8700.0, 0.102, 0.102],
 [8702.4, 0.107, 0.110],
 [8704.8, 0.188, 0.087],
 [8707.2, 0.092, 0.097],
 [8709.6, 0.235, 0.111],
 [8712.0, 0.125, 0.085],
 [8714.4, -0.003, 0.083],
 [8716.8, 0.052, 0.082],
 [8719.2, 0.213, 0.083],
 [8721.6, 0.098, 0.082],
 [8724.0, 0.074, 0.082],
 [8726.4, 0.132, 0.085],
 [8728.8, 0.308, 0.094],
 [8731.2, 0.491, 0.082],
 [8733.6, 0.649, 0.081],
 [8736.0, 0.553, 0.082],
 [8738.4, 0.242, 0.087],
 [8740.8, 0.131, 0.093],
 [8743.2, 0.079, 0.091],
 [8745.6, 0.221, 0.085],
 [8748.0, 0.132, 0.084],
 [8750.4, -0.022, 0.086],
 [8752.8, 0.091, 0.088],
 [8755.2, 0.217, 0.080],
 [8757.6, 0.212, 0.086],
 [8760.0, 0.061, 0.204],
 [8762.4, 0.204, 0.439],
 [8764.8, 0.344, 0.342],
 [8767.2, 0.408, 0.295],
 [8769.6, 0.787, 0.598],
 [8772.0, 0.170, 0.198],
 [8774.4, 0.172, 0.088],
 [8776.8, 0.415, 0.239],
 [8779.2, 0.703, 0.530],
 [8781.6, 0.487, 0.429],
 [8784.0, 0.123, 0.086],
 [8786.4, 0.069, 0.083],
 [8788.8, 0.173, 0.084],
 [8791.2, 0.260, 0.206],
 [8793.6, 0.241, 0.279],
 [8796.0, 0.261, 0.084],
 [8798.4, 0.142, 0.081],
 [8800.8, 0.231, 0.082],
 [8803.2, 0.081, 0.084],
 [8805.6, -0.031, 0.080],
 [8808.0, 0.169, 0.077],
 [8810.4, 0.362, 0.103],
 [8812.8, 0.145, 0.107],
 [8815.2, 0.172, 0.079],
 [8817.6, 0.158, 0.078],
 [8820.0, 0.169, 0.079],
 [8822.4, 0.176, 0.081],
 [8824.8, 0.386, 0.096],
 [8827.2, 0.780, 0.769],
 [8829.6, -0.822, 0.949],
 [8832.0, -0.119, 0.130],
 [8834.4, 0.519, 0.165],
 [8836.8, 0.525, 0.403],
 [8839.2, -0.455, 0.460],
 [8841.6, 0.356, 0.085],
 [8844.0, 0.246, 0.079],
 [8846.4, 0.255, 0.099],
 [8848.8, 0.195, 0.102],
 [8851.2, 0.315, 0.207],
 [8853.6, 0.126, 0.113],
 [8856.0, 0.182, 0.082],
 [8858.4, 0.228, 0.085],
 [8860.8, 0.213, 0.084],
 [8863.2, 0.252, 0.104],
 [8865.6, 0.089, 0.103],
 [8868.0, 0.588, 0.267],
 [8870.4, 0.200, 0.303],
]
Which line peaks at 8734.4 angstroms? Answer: Hbeta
